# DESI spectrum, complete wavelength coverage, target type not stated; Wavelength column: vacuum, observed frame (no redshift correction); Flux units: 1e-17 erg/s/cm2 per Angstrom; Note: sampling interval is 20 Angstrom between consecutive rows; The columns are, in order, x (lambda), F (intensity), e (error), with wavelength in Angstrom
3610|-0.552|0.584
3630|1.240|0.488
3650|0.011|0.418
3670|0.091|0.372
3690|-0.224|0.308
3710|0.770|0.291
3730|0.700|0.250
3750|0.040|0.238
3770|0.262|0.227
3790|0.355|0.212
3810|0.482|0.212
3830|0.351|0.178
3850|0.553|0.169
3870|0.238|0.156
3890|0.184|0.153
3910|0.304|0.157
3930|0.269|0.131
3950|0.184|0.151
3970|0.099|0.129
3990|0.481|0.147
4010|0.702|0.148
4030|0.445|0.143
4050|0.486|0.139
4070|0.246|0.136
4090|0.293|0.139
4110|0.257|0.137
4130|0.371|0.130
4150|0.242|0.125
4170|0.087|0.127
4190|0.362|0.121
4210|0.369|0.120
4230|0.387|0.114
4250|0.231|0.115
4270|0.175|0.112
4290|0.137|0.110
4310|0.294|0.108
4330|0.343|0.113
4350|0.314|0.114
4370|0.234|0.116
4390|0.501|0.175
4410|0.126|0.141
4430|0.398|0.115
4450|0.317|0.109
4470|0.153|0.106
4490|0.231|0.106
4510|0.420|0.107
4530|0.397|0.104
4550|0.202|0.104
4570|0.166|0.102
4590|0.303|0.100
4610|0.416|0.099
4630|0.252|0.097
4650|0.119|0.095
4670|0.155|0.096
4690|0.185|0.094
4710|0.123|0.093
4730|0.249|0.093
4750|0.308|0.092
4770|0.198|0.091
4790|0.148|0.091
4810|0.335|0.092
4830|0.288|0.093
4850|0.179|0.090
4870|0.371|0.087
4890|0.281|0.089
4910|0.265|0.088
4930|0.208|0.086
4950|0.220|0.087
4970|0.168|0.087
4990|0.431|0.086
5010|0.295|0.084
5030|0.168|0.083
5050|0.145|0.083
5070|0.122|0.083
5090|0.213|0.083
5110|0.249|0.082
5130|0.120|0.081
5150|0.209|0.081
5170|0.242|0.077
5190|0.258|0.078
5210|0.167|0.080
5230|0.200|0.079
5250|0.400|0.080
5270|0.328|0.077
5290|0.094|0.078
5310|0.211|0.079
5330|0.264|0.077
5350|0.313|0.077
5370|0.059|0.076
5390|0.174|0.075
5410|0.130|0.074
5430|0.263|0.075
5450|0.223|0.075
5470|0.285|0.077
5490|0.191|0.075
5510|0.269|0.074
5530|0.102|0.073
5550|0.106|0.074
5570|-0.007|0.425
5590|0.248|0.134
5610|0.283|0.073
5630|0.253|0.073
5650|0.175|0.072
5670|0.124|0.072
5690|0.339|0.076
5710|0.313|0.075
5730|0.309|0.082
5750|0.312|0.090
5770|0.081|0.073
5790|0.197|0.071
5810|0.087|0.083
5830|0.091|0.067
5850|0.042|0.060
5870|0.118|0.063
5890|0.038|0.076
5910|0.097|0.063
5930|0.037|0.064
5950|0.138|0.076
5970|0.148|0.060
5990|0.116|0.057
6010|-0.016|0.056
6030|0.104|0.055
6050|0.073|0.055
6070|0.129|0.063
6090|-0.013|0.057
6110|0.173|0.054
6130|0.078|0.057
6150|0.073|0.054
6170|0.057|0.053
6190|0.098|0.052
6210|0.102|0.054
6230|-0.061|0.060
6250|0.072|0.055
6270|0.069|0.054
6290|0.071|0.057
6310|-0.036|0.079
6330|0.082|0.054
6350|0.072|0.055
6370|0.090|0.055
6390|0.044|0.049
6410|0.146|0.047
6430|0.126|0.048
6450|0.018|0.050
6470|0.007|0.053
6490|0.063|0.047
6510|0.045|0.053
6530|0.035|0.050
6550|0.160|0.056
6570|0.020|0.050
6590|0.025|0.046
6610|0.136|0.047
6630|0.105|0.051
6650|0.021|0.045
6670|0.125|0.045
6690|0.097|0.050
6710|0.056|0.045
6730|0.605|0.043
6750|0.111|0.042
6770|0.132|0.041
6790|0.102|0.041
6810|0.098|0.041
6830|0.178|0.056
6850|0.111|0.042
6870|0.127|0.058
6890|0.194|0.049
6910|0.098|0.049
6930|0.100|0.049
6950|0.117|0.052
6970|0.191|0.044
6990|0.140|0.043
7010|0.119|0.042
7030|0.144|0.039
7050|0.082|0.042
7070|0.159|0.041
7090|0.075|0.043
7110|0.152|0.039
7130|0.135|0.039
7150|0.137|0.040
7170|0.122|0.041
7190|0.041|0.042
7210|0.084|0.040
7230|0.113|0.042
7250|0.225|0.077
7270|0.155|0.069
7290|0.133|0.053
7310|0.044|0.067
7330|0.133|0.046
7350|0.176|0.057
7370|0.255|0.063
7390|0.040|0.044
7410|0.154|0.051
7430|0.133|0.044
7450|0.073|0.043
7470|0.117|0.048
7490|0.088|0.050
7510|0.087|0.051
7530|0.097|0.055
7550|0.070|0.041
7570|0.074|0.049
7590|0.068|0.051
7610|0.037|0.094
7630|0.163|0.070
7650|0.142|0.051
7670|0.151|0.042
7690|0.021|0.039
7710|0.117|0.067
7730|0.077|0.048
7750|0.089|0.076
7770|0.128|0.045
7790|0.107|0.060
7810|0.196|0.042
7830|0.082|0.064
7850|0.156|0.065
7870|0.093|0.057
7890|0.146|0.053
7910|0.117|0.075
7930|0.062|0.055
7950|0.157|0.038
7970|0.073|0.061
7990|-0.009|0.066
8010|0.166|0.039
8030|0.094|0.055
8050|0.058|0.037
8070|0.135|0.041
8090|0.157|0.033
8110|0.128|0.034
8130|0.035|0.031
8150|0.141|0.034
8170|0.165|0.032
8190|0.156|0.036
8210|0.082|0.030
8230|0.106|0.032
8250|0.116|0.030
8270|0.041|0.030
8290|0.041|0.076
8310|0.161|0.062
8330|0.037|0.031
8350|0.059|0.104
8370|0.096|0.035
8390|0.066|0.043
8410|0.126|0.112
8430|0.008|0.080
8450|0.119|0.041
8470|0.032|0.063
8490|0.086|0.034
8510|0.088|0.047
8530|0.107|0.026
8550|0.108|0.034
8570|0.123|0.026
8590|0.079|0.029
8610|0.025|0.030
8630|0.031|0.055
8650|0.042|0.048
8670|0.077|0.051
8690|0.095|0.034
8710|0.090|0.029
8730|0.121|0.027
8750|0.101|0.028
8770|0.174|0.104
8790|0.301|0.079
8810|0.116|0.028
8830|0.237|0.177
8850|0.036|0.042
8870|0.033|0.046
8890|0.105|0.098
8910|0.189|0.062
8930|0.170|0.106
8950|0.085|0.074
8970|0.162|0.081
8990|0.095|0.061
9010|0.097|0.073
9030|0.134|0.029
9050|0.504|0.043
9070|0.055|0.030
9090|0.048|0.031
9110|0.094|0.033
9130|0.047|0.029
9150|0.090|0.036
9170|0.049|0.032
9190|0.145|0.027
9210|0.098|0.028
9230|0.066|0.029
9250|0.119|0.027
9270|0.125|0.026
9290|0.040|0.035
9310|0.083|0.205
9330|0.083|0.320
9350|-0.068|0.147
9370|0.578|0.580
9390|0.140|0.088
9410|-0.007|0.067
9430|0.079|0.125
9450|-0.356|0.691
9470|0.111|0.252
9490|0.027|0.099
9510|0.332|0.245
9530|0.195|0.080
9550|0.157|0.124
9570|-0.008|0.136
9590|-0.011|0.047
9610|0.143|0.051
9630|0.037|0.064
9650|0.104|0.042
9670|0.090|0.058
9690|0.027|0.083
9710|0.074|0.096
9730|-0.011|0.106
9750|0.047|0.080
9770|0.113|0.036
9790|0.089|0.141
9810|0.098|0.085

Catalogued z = 0.806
